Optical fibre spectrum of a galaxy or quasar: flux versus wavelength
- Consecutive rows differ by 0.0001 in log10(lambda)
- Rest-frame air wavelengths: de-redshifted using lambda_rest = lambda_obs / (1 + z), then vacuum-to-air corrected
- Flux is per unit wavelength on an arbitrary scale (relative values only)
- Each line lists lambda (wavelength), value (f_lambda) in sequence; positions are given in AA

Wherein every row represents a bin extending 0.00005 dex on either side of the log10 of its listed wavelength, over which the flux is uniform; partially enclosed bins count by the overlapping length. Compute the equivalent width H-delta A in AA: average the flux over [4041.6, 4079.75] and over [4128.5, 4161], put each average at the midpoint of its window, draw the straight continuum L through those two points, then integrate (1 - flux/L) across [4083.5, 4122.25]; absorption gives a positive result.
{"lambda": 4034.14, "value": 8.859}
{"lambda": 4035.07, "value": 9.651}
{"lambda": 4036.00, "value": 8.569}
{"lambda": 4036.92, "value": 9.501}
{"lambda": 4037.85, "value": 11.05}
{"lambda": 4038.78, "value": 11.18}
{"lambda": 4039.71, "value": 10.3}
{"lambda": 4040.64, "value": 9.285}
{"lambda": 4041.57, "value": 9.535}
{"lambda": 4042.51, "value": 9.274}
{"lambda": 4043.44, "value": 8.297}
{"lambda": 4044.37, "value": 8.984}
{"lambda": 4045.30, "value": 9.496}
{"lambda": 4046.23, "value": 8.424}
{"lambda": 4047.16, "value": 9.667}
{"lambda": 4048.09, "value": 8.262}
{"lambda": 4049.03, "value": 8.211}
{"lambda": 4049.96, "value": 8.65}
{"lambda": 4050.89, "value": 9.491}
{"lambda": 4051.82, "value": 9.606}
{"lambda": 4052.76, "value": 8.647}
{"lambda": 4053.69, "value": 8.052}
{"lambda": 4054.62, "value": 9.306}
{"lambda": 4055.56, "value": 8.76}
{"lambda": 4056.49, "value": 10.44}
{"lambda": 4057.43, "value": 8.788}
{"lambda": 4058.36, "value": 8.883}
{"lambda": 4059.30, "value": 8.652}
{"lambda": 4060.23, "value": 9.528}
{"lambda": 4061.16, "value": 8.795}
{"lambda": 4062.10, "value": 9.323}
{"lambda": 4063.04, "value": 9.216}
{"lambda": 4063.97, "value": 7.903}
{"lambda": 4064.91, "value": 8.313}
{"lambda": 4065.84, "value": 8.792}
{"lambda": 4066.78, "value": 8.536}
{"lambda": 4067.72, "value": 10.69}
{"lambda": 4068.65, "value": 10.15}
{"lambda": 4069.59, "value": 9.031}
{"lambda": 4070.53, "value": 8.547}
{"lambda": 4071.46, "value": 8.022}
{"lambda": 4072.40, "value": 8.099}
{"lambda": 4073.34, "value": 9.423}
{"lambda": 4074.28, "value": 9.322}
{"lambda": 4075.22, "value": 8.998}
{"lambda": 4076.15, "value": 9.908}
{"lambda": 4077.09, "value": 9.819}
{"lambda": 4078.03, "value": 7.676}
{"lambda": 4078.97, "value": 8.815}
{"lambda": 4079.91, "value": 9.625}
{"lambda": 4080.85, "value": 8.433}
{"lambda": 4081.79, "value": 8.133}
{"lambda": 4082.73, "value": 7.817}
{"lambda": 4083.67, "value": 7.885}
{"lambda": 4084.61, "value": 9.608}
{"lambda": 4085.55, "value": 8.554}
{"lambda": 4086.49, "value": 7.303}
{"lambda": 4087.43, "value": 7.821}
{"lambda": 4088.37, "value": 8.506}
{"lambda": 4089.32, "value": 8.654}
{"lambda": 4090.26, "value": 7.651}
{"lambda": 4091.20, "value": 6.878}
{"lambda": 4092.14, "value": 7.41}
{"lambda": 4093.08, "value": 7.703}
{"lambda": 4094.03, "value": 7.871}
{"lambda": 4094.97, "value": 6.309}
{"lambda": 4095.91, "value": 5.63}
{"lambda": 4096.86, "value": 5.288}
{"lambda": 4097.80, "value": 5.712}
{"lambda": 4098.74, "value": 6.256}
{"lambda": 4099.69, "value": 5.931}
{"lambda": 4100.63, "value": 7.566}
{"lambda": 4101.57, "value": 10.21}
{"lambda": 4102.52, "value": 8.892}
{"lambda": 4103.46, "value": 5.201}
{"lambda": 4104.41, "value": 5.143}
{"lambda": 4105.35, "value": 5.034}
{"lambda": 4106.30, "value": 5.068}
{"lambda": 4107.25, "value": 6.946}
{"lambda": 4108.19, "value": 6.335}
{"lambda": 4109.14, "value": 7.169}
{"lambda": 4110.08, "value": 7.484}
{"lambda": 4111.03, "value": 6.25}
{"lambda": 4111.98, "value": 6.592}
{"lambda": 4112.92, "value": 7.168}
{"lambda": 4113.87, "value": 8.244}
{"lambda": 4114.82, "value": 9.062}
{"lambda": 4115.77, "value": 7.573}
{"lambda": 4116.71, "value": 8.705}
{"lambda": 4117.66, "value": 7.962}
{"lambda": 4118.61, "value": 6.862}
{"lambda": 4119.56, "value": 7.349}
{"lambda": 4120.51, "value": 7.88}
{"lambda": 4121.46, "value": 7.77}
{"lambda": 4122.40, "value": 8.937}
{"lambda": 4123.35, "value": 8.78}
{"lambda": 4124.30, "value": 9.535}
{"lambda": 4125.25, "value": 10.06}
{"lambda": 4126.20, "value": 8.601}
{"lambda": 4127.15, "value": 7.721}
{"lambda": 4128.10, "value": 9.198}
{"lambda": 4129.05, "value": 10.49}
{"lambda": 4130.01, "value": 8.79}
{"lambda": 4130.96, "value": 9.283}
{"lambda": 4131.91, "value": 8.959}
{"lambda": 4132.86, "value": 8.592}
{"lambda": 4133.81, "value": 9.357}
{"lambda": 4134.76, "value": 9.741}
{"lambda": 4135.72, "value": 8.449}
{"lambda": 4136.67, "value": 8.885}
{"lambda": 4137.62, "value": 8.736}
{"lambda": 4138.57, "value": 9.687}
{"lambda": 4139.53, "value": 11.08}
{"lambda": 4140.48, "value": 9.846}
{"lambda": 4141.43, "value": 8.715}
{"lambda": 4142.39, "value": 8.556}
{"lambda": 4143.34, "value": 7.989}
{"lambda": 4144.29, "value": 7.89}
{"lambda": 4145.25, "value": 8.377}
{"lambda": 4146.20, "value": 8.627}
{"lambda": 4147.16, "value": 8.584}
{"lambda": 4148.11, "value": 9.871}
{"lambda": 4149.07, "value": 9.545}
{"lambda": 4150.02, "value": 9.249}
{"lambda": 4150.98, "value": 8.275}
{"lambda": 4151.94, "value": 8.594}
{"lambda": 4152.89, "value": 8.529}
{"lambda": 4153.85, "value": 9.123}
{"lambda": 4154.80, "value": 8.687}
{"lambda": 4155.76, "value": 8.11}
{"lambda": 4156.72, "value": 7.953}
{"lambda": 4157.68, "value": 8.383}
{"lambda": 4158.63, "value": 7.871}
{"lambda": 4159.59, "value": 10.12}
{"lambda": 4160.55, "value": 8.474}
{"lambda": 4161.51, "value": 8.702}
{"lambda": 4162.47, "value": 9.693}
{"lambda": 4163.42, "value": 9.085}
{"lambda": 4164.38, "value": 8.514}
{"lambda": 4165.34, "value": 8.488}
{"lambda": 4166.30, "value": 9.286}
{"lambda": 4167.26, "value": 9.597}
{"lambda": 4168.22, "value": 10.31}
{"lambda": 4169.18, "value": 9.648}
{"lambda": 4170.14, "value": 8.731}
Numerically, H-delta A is 7.3 AA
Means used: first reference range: 8.98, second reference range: 8.92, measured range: 7.26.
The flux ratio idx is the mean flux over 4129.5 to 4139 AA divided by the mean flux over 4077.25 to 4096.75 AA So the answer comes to 1.1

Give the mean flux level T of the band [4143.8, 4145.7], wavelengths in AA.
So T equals 8.12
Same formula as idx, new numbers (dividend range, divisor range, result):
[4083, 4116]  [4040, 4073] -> 0.80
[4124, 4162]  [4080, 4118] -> 1.22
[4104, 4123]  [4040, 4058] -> 0.80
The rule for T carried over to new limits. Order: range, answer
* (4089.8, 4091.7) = 7.28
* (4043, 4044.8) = 8.64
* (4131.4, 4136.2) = 9.02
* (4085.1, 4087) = 7.93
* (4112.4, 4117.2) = 8.14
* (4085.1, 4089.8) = 8.16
